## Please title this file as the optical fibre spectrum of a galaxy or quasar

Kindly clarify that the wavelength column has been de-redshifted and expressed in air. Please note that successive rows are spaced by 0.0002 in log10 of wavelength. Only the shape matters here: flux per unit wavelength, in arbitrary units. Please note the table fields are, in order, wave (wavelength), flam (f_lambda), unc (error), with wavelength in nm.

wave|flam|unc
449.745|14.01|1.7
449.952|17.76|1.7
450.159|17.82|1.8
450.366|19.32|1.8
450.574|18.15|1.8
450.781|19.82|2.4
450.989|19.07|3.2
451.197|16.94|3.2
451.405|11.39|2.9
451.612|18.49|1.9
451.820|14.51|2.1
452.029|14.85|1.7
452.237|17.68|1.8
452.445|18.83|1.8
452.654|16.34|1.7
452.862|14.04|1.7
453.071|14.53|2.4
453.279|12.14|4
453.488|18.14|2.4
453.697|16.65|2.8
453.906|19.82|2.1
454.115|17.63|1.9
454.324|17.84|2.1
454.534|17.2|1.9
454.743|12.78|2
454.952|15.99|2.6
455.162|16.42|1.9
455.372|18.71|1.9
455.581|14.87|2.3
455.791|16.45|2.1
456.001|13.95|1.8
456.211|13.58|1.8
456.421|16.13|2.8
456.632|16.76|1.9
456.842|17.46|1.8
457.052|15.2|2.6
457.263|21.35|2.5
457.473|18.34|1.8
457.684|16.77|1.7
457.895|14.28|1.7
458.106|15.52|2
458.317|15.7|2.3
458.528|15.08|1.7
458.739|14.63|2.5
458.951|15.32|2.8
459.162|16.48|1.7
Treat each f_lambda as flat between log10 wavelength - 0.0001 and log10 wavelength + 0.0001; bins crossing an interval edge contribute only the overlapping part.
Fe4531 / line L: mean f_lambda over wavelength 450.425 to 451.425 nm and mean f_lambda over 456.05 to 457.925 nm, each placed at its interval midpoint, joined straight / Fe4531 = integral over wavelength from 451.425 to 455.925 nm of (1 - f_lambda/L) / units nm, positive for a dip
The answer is 0.24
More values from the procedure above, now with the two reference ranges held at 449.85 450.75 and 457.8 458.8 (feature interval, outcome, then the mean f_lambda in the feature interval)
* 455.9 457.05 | 0.02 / 15.6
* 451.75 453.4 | 0.19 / 15.4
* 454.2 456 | 0.03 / 16.2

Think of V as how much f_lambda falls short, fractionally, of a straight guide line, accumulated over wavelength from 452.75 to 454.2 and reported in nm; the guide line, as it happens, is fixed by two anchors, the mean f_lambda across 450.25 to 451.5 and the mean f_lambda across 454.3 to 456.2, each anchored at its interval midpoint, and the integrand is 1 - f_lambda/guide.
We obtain 0.03 nm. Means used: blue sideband 17.5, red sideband 15.8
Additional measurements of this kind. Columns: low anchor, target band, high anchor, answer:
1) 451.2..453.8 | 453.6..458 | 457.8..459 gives -0.35 nm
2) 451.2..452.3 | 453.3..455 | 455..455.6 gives -0.04 nm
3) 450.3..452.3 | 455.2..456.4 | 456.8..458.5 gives 0.09 nm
